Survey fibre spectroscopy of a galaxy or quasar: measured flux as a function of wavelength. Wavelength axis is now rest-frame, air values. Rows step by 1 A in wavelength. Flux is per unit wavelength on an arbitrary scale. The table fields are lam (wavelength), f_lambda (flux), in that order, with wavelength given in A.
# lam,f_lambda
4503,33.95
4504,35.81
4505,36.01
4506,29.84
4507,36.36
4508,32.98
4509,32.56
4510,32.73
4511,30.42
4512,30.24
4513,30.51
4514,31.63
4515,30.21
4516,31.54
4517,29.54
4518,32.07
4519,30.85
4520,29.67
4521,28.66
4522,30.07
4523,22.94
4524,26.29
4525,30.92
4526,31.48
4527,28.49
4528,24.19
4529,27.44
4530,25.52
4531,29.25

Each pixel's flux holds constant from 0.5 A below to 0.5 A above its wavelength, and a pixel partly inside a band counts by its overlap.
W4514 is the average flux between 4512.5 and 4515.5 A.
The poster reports 30.8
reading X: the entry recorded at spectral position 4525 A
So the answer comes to 30.92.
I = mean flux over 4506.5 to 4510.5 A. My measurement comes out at 33.7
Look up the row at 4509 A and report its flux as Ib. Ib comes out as 32.56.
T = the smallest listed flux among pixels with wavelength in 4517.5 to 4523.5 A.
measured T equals 22.94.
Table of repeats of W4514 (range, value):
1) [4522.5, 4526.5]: 27.9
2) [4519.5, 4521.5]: 29.2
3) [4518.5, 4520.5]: 30.3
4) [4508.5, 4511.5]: 31.9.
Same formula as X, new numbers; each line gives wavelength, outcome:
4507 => 36.36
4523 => 22.94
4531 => 29.25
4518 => 32.07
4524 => 26.29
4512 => 30.24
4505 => 36.01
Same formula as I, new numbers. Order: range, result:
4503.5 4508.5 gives 34.2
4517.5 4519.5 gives 31.5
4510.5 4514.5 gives 30.7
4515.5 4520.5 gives 30.7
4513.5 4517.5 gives 30.7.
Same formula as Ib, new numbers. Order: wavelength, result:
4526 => 31.48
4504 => 35.81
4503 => 33.95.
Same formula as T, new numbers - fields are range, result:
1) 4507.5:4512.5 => 30.24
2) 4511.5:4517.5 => 29.54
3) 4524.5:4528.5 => 24.19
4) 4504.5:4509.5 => 29.84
